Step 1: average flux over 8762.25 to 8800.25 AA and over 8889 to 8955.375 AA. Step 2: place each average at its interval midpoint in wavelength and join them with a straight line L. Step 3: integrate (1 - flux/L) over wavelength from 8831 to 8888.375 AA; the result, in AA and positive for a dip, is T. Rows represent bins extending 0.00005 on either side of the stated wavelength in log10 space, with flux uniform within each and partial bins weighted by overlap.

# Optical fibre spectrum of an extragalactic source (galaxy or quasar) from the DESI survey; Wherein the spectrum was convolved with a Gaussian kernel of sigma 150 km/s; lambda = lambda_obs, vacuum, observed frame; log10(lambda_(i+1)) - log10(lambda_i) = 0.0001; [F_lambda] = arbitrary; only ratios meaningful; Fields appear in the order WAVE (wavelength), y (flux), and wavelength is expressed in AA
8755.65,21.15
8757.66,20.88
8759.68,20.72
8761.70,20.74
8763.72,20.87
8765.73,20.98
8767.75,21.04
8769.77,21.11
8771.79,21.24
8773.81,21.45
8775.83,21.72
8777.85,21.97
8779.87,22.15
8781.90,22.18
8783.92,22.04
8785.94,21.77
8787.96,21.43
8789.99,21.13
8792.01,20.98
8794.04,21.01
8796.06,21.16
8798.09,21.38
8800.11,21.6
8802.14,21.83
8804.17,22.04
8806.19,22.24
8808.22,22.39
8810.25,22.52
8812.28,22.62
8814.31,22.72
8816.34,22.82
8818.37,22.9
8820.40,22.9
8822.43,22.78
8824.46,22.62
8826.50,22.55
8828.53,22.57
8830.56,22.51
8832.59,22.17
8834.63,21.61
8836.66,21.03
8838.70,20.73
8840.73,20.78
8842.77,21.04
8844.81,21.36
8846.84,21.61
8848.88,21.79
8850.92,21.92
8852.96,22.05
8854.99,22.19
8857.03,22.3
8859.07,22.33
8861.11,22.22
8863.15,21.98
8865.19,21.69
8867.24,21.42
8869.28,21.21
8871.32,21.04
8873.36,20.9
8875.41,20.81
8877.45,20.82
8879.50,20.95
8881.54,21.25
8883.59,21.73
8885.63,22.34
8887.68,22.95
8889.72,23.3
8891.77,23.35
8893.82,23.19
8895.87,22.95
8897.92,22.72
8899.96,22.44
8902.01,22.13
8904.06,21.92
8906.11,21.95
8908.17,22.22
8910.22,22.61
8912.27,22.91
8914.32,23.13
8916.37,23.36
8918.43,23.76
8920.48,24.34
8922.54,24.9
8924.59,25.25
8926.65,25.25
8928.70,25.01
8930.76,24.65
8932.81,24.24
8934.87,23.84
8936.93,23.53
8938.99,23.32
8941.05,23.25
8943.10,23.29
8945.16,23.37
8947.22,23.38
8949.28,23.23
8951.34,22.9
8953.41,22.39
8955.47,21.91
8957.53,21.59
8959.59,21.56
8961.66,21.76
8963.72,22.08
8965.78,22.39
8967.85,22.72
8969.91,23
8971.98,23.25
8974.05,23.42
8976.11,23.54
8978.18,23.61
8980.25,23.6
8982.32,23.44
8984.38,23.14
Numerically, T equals 2.3 AA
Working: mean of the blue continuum 21.4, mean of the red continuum 23.4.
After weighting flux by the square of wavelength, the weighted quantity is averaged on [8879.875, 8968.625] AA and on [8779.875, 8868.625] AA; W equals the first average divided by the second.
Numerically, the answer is 1.1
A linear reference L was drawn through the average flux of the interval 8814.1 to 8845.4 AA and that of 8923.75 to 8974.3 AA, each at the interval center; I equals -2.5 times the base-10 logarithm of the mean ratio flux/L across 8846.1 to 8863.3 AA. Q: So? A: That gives 0.01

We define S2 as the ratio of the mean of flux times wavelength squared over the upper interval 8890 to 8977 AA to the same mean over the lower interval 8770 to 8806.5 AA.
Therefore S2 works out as 1.1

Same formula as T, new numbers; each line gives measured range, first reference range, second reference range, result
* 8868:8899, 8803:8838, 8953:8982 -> 0.7 AA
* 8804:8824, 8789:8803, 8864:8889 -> -1.2 AA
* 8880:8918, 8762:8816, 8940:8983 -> -0.3 AA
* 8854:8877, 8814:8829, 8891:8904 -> 1.1 AA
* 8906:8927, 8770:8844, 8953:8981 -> -1.2 AA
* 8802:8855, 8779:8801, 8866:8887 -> -1.7 AA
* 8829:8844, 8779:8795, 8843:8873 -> 0.2 AA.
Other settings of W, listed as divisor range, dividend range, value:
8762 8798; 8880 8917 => 1.08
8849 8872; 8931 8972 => 1.07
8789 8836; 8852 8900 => 1.01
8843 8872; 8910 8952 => 1.11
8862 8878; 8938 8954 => 1.11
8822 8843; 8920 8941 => 1.14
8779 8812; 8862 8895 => 1.02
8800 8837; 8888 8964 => 1.06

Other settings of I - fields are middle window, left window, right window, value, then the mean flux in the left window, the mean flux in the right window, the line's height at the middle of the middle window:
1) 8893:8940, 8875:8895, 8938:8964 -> -0.05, 22.1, 22.6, 22.4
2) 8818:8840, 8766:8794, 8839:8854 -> -0.03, 21.5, 21.5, 21.5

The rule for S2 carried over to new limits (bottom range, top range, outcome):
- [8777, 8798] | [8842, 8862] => 1.03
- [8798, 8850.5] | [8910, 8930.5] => 1.12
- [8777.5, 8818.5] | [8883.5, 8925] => 1.08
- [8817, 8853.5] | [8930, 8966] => 1.07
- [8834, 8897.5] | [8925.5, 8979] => 1.08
